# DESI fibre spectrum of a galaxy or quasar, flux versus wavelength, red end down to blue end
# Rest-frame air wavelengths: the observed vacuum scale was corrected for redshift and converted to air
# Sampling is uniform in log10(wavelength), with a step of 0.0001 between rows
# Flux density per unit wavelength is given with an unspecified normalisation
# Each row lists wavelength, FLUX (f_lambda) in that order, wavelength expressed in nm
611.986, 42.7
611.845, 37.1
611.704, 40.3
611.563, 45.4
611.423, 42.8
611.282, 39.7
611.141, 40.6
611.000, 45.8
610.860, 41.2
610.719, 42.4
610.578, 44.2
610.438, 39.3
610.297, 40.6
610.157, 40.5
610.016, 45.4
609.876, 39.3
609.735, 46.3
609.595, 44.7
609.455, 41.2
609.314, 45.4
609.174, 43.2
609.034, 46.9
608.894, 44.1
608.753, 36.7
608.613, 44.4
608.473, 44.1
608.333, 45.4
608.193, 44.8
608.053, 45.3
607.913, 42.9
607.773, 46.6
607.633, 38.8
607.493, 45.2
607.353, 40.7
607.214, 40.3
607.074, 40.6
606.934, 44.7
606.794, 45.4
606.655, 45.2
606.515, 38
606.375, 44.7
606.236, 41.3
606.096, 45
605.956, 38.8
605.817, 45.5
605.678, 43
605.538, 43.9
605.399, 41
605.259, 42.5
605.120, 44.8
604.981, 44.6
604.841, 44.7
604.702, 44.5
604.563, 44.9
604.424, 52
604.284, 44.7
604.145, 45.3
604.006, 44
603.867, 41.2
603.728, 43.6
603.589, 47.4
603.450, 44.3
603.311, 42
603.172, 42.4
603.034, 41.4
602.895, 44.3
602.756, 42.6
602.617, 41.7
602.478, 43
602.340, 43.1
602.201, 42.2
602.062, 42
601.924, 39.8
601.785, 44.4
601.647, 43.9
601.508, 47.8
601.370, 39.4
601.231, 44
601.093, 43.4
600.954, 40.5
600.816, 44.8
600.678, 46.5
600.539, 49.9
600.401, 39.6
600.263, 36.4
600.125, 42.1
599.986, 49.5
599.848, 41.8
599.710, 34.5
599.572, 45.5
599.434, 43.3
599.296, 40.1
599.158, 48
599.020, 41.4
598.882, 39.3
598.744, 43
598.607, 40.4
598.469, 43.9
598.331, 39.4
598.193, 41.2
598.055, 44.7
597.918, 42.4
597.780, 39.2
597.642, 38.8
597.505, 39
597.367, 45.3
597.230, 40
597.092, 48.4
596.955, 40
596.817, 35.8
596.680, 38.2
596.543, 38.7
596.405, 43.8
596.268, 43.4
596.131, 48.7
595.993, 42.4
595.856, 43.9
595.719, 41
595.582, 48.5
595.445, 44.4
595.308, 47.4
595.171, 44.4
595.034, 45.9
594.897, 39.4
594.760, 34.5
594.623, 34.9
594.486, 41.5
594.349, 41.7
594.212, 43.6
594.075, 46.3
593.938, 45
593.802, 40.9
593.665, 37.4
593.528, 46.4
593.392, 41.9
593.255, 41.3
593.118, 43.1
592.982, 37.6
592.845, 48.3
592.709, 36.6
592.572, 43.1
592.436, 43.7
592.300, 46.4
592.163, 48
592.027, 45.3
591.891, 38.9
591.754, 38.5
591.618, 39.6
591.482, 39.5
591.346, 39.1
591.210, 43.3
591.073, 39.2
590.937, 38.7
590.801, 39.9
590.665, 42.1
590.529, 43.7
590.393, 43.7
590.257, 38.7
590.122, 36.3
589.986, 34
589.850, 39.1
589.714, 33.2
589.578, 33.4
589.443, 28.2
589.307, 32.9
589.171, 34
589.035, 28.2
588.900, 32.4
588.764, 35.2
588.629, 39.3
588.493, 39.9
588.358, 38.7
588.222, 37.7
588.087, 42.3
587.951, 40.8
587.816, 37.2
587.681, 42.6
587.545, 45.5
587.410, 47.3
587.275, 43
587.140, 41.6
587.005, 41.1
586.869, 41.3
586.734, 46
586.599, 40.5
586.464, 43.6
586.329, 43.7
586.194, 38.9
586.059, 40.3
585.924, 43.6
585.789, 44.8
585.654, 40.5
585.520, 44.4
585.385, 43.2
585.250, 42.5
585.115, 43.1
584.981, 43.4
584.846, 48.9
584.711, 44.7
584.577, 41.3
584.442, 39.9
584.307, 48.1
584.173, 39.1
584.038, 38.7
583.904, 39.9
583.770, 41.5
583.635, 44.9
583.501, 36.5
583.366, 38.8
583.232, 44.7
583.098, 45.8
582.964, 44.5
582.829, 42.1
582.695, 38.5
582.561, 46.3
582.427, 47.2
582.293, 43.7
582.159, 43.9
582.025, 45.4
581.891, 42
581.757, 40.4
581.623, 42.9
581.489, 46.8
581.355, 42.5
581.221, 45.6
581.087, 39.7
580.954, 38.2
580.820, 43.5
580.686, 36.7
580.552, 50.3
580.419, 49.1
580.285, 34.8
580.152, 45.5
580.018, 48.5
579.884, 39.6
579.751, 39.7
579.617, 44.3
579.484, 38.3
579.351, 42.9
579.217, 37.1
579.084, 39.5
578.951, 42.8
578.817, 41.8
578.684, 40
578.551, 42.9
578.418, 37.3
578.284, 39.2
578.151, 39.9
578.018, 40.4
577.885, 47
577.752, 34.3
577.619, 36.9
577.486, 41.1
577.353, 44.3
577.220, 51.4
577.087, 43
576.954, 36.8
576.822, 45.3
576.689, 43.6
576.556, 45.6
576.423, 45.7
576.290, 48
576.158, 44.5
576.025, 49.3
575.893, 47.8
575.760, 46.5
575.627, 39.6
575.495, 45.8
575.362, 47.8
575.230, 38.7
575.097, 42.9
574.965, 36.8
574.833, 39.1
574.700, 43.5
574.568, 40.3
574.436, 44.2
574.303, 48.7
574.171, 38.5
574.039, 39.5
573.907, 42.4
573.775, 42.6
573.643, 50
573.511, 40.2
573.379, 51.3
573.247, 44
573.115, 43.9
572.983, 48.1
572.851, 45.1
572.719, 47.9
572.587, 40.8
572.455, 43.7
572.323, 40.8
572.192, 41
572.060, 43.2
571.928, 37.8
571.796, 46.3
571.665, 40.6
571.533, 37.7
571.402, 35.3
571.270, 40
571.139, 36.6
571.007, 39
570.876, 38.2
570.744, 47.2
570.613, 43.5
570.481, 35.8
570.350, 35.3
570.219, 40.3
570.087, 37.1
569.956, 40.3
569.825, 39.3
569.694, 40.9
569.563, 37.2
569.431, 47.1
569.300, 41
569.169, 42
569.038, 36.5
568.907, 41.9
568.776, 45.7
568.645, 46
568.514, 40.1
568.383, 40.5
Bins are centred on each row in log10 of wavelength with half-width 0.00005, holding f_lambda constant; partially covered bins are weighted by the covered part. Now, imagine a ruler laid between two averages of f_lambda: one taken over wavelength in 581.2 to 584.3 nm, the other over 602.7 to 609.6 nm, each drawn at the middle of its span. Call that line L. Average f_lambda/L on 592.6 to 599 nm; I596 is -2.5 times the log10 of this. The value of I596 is 0.03 mag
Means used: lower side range 42.7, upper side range 43.6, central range 42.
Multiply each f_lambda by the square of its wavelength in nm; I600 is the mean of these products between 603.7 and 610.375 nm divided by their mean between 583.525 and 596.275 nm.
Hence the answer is 1.1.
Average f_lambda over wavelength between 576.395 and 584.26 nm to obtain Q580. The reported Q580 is 42.2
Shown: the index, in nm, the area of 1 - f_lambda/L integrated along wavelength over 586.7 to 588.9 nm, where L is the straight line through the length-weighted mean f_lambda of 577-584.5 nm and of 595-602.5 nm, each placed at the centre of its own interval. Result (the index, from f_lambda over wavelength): 0.08 nm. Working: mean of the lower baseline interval 42.1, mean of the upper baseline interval 42.7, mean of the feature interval 40.9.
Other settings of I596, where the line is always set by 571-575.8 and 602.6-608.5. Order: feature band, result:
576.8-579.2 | 0.037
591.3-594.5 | 0.022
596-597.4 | 0.029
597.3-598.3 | 0.049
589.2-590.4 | 0.223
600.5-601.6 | -0.022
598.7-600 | 0.026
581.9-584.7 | 0.006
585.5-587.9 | 0.011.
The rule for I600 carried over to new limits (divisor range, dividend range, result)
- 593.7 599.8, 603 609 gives 1.07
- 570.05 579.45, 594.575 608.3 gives 1.11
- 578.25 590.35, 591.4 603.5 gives 1.08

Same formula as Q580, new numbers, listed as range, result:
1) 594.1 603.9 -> 42.5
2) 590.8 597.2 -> 42.1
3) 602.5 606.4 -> 43.8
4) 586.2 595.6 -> 40.6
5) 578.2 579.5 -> 40.2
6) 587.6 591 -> 37.3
